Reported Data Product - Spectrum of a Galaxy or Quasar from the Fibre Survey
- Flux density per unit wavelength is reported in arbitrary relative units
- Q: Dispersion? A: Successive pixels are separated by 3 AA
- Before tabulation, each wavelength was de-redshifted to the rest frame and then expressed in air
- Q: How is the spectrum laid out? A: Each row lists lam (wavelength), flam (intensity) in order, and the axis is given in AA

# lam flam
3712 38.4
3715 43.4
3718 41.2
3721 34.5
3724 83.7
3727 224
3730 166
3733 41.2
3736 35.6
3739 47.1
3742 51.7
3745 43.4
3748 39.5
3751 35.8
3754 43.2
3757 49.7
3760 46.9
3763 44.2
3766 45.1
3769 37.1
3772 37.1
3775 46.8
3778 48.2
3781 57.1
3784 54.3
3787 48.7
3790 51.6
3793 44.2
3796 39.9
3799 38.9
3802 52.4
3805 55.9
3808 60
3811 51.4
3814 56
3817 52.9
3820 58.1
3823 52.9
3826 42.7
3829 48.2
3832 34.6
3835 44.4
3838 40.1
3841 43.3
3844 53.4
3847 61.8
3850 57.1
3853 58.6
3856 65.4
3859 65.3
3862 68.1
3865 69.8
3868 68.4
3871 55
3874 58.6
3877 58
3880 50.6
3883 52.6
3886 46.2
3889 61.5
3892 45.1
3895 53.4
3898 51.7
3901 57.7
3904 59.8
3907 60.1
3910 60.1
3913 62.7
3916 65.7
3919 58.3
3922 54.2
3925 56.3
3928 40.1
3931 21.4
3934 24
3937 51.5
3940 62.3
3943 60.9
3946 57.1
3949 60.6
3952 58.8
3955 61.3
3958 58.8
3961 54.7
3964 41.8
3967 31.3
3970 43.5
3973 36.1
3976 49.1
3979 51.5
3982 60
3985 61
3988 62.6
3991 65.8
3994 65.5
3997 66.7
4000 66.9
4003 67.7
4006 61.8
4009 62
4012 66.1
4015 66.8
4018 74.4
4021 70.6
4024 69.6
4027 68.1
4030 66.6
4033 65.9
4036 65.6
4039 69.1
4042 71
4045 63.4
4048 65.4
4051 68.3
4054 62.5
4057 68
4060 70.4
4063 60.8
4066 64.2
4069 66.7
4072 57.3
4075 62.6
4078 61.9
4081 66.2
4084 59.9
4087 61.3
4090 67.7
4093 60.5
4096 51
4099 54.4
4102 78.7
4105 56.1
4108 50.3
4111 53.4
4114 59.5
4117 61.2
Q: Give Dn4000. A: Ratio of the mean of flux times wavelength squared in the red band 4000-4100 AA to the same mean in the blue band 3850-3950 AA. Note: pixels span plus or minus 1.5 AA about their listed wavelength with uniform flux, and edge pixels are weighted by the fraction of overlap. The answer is 1.25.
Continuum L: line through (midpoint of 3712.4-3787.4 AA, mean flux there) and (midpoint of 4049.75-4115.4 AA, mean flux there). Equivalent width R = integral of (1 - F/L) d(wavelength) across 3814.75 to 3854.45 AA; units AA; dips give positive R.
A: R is 5.9 AA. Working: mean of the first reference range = 57.7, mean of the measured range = 50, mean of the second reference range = 61.9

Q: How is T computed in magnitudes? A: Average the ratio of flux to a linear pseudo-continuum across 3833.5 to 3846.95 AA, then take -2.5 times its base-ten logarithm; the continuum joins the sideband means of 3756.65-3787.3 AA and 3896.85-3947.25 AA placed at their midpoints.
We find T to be 0.06 mag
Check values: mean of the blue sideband 46.7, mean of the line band 47.1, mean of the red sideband 53.2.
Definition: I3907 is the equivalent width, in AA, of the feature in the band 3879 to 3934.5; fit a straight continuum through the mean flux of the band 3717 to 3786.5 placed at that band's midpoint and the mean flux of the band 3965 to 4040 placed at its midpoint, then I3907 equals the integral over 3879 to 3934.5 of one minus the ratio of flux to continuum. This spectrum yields 7.5 AA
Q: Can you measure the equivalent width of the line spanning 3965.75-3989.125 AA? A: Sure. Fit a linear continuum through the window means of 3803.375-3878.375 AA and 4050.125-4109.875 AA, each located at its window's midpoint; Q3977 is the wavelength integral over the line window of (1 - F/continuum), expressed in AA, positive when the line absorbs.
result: 3.92 AA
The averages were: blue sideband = 55.2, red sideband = 62.3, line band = 49.4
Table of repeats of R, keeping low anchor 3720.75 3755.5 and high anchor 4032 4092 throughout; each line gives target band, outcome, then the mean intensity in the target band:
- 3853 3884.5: 3.6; 61.1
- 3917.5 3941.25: 7.7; 45.8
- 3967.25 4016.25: 5.5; 58.8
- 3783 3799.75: 5.8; 46.4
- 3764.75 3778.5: 5.5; 42.4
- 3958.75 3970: 3.9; 43.8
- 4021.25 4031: -0.4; 68.5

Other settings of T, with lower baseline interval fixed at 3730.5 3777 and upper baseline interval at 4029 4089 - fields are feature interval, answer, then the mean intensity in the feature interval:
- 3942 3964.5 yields 0.016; 57.3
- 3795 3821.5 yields -0.061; 51.9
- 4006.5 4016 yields -0.046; 64.5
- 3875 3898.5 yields 0.030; 52.5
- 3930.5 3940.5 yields 0.405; 39.4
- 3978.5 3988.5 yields 0.018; 59.1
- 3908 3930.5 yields 0.014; 55.3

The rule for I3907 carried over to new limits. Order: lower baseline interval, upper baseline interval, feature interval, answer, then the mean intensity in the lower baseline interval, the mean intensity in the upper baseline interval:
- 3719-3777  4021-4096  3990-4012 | -0.39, 60.4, 65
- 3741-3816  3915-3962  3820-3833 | 0.61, 47.2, 52.7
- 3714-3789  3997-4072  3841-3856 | 0.94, 57.9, 66.6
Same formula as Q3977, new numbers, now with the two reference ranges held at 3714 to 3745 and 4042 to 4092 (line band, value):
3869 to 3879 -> 1.9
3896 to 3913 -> 2.8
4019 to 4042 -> -0.9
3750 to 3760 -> 4.1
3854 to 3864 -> 0.7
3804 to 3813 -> 2.1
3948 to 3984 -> 9.1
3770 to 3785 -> 5.3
